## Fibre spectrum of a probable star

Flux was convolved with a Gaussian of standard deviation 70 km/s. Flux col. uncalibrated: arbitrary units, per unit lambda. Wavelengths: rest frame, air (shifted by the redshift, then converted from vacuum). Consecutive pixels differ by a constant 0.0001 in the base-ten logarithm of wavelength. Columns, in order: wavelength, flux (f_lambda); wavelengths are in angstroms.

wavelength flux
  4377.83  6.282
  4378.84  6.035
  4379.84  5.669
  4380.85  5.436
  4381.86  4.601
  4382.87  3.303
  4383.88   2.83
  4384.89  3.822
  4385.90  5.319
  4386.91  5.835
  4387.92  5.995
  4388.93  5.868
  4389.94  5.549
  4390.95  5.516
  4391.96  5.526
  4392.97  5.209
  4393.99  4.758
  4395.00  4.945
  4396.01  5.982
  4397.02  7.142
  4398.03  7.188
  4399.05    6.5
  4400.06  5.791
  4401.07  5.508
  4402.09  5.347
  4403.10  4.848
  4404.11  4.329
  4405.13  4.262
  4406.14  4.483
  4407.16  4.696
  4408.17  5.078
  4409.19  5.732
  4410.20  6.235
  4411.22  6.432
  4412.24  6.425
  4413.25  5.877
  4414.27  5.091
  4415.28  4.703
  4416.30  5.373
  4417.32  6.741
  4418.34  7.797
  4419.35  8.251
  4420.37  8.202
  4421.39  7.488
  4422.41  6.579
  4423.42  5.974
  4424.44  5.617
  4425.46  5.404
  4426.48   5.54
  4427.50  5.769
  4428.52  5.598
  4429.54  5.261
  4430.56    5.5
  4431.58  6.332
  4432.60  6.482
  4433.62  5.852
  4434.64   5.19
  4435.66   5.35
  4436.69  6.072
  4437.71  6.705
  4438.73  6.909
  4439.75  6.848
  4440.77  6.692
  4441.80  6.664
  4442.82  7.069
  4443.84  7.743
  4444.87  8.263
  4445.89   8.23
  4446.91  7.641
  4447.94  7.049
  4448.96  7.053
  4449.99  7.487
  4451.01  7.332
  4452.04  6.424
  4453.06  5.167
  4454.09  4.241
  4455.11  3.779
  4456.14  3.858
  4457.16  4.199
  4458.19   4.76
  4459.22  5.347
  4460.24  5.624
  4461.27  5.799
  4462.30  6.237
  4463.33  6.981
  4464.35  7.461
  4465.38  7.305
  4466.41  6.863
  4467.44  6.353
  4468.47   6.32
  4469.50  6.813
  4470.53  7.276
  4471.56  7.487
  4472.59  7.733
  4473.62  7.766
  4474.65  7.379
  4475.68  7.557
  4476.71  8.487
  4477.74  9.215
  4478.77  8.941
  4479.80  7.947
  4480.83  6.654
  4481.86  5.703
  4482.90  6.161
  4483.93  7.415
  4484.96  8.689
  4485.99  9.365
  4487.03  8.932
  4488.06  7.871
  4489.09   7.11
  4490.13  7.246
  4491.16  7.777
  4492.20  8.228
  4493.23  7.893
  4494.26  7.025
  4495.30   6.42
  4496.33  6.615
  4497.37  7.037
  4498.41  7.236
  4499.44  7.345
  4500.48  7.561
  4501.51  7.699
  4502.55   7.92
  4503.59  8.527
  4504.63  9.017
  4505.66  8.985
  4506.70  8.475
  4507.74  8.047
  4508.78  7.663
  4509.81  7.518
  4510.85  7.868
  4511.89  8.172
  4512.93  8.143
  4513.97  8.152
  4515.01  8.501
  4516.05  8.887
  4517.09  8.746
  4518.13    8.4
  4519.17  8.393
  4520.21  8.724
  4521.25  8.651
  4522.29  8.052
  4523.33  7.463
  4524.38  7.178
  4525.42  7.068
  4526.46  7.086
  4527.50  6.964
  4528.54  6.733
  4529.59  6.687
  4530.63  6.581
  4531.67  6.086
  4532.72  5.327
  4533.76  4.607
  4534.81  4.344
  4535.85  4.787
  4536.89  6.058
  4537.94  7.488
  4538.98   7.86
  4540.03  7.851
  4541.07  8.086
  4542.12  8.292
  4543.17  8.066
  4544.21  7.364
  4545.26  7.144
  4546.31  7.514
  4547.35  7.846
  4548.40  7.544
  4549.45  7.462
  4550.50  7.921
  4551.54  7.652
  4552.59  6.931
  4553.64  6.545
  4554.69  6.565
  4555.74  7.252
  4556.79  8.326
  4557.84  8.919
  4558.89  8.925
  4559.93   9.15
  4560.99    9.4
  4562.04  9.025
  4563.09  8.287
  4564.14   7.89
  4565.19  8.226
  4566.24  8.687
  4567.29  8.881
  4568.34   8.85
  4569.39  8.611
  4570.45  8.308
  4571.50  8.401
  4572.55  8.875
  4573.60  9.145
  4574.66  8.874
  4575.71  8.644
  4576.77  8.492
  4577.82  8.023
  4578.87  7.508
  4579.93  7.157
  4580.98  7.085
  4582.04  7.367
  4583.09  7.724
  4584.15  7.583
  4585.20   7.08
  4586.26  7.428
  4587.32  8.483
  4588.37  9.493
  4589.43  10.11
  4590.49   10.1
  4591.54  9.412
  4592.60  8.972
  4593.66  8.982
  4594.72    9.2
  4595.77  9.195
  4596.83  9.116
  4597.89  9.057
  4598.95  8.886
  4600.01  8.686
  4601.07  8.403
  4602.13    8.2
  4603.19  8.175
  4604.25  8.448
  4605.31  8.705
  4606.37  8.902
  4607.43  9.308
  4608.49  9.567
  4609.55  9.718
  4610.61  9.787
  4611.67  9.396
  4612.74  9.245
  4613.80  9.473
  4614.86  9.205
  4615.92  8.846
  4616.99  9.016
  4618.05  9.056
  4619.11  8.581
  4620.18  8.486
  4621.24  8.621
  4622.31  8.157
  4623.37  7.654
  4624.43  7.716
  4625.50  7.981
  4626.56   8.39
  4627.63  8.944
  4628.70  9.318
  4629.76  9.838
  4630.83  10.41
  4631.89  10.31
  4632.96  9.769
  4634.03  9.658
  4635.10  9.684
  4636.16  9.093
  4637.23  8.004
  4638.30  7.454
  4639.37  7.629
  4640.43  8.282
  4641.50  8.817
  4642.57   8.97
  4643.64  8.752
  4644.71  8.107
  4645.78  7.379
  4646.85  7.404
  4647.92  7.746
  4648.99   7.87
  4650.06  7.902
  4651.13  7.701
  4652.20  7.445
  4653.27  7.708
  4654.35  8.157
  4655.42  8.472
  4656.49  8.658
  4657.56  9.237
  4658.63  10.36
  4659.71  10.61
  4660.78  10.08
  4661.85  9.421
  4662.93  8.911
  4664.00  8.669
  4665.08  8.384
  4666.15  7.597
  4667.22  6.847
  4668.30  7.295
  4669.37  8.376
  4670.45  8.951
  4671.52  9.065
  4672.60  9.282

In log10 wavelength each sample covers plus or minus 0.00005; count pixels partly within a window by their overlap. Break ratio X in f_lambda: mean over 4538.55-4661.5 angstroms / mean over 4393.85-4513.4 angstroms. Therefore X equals 1.3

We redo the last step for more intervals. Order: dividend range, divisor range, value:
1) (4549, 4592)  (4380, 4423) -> 1.47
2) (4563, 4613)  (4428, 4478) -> 1.33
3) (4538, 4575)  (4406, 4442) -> 1.33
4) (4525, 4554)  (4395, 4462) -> 1.15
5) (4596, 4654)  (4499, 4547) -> 1.15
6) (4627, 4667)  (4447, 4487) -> 1.28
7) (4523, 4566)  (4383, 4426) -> 1.29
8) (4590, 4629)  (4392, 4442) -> 1.50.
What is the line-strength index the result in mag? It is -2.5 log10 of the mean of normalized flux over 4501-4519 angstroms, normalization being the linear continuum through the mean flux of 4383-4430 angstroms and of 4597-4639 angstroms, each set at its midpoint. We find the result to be -0.14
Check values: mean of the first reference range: 5.69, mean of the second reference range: 8.92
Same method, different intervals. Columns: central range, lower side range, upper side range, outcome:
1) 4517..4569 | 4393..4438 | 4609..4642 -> 0.02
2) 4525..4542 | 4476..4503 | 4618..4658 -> 0.21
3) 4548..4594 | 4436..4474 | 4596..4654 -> -0.04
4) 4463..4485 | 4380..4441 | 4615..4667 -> -0.13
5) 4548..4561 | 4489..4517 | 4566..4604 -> 0.06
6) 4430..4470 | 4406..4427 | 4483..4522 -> 0.09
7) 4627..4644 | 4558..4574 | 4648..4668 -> -0.06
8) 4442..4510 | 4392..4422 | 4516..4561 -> -0.08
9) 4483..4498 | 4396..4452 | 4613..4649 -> -0.09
